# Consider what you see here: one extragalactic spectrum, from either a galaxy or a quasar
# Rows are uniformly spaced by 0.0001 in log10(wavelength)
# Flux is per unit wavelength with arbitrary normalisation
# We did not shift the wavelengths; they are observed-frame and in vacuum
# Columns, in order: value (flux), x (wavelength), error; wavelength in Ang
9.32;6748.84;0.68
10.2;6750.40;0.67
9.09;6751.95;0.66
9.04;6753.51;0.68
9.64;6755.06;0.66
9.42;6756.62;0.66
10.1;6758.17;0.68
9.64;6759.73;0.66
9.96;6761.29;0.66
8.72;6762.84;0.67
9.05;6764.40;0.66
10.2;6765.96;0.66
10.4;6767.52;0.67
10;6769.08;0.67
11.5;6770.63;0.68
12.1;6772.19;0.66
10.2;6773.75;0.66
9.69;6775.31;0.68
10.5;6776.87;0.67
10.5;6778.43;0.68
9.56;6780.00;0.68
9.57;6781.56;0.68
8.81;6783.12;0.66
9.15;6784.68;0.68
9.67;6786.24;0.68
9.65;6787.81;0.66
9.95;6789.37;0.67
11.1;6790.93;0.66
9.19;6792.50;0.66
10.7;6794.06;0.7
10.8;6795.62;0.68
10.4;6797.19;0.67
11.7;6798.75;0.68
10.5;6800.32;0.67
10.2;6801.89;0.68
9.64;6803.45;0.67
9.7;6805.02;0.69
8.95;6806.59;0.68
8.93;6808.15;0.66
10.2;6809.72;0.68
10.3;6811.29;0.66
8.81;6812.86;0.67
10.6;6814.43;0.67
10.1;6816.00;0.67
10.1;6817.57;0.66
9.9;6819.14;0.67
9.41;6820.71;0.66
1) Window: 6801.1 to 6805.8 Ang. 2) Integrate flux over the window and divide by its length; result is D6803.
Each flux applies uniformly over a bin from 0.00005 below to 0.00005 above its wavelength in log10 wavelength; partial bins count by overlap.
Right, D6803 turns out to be 9.85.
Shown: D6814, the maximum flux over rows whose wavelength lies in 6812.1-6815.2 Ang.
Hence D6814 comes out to 10.6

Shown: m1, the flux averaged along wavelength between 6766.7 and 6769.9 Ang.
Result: 10.2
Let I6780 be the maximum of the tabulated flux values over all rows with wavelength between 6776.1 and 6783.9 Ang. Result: 10.5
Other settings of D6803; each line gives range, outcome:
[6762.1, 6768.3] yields 9.59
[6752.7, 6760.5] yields 9.56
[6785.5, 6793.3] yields 9.91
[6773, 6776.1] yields 9.94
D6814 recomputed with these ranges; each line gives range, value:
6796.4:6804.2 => 11.7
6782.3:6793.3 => 11.1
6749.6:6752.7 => 10.2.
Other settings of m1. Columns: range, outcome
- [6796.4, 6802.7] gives 10.7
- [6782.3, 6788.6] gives 9.33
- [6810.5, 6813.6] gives 9.56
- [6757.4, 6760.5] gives 9.86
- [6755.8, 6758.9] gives 9.76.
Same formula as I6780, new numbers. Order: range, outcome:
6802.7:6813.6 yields 10.3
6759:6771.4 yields 11.5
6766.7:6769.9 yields 10.4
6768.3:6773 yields 12.1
